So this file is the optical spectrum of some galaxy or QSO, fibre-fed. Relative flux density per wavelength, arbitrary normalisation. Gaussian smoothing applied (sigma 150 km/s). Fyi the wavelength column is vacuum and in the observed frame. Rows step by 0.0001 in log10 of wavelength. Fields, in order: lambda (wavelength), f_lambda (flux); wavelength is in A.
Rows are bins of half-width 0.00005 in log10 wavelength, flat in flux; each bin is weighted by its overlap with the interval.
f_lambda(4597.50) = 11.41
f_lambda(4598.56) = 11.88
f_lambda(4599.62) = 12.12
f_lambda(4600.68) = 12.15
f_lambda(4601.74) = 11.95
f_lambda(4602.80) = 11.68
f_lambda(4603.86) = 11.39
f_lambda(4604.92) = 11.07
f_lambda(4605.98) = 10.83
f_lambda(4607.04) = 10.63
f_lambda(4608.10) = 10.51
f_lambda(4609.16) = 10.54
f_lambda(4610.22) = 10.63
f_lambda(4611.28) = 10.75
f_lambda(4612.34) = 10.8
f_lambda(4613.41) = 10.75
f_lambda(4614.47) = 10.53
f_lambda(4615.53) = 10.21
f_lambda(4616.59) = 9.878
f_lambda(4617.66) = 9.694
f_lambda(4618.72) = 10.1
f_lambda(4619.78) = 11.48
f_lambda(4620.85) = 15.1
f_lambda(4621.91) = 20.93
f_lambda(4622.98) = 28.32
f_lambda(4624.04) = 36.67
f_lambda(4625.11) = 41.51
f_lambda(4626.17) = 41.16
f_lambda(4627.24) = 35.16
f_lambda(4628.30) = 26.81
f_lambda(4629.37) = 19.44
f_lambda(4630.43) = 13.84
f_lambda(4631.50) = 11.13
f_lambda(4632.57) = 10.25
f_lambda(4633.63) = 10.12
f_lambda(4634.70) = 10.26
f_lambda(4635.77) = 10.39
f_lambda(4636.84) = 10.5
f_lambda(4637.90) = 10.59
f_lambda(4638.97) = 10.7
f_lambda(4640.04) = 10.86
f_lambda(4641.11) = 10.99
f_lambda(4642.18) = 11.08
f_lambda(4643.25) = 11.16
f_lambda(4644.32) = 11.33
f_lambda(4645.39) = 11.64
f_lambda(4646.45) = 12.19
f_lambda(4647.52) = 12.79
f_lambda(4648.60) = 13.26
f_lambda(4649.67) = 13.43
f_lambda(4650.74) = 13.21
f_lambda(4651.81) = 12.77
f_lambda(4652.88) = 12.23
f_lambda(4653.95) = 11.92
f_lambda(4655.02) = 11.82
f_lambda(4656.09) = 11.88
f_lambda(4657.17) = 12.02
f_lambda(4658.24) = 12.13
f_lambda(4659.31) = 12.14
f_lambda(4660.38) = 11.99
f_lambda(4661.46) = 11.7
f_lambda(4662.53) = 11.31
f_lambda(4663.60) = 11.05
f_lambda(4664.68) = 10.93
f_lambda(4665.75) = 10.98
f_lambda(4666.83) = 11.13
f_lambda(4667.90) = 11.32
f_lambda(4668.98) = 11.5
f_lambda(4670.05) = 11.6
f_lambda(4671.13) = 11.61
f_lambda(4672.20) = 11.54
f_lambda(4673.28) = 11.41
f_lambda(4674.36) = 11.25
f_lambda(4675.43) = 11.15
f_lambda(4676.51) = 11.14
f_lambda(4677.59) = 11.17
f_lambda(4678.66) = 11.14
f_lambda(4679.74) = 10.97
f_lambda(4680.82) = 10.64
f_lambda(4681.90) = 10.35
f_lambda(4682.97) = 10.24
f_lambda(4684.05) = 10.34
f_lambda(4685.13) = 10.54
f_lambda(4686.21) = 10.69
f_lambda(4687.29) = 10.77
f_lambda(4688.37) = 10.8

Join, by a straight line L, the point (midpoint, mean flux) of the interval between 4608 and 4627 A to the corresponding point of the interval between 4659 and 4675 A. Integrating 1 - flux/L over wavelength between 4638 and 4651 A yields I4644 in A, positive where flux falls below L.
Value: 2.2 A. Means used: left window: 17.6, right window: 11.4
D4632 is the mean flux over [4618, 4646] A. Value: 17.3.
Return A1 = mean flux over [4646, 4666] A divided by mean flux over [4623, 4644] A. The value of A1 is 0.67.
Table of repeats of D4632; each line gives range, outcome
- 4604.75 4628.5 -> 17.6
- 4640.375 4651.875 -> 12.1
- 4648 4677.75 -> 11.8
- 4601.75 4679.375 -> 13.5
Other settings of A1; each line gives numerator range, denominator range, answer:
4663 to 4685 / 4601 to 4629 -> 0.66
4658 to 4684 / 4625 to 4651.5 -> 0.73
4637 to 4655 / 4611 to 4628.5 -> 0.59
